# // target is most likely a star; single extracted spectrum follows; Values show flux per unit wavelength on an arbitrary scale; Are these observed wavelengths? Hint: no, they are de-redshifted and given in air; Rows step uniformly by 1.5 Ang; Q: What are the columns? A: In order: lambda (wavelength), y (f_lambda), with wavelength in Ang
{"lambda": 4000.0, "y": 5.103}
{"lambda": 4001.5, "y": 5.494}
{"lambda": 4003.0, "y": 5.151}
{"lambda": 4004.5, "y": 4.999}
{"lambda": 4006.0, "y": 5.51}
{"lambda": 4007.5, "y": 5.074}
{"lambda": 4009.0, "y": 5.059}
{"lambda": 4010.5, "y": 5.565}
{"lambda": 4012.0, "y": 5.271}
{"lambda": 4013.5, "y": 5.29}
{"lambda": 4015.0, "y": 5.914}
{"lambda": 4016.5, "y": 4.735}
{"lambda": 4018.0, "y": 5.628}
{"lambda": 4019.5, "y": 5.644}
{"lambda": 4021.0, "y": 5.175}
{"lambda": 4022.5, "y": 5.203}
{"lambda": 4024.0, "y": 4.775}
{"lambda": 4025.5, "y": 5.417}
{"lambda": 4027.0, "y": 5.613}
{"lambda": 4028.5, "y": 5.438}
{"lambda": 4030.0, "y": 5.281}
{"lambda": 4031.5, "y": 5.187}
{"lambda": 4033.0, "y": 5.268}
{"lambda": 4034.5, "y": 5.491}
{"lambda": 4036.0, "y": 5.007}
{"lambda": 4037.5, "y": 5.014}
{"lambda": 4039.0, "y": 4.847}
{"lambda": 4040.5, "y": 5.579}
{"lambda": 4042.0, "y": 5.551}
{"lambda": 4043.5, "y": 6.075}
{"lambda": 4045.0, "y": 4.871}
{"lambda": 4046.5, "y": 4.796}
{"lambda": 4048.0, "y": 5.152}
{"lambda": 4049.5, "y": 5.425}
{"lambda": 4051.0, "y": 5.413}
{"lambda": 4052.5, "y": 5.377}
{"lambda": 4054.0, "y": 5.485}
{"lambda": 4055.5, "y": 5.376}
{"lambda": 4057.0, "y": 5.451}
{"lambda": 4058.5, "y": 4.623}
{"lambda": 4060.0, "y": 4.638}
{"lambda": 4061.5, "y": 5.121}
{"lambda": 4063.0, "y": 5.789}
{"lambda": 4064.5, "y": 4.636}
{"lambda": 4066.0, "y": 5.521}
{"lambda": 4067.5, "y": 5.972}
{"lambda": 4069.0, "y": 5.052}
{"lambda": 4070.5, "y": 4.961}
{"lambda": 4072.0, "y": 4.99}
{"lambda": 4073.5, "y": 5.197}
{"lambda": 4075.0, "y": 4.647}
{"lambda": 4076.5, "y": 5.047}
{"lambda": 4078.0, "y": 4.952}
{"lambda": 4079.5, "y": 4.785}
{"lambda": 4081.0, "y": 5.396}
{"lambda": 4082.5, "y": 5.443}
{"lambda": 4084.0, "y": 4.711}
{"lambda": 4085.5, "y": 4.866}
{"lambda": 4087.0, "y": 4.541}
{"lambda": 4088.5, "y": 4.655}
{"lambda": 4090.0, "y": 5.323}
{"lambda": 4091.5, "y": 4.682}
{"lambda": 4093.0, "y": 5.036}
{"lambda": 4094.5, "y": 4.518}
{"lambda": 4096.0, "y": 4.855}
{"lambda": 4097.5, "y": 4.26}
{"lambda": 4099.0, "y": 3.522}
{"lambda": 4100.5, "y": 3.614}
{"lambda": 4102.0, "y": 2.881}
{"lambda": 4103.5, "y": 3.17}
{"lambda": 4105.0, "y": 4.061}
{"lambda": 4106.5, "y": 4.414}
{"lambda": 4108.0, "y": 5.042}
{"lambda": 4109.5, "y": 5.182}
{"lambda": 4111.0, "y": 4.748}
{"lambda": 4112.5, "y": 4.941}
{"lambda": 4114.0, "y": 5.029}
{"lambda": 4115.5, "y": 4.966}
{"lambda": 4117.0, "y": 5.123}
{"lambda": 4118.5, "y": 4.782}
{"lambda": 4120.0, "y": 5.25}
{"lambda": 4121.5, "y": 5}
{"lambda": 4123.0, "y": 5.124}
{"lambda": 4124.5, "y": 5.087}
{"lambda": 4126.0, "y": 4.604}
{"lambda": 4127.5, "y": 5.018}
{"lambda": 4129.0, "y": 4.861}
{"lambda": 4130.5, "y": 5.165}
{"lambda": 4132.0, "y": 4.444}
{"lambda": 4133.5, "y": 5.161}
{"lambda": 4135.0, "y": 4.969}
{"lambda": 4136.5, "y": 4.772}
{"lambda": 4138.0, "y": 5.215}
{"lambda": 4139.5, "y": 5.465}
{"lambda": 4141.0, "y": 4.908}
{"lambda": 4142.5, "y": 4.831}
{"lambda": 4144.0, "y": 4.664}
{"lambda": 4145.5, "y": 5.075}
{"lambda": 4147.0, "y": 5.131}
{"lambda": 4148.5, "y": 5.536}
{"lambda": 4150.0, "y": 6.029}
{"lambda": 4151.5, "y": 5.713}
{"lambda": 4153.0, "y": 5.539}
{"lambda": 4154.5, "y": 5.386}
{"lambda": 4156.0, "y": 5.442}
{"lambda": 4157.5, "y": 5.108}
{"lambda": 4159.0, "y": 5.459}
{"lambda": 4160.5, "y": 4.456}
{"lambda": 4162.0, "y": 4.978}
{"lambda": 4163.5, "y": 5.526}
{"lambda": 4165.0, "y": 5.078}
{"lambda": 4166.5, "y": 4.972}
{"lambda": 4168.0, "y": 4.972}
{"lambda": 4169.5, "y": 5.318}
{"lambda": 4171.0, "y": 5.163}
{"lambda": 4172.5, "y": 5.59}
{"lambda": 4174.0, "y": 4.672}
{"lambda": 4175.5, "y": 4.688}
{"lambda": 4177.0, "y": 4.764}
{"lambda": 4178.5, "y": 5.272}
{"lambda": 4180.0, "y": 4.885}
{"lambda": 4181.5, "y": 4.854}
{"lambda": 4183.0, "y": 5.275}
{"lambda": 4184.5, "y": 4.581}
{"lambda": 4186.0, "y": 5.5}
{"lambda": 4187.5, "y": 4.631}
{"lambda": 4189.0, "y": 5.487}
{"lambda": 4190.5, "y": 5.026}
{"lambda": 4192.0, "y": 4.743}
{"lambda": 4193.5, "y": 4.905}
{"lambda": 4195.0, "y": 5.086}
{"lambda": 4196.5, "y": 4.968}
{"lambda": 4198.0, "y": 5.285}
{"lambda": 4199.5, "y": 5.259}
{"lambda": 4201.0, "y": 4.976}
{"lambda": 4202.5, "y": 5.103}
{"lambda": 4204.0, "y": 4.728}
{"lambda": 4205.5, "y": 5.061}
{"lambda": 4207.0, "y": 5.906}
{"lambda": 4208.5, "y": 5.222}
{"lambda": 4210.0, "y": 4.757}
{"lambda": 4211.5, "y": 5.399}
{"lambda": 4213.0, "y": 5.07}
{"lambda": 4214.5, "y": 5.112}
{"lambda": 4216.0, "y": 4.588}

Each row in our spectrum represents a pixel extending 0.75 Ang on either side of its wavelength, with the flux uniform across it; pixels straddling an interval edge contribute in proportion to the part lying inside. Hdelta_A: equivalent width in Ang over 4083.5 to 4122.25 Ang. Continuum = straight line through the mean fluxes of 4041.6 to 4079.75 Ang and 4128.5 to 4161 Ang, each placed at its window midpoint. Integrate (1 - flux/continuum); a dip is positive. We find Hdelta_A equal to 4.4 Ang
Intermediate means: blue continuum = 5.19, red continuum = 5.16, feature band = 4.58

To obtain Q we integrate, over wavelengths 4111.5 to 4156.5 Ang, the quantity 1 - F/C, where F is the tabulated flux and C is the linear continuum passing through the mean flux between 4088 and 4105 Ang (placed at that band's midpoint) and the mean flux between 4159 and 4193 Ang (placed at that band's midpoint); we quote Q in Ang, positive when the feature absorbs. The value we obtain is -4.9 Ang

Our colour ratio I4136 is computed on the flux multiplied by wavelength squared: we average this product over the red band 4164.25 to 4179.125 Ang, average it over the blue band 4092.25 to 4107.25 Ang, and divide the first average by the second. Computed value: 1.30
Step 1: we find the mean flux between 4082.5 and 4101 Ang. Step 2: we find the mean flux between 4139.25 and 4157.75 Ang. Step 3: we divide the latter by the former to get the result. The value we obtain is 1.2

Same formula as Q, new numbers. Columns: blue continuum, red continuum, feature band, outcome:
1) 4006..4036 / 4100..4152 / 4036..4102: 1.5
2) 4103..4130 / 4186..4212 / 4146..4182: -1.5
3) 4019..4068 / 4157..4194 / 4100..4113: 2.4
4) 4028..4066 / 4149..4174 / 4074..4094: 1.2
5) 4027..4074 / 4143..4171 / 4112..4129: 0.8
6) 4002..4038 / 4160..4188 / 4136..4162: -0.8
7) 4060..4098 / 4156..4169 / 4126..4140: 0.2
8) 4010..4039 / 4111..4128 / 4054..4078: 0.1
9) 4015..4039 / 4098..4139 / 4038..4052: -0.4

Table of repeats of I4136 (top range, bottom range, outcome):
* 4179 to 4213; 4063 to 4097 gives 1.07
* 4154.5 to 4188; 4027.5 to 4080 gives 1.03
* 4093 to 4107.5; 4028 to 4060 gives 0.78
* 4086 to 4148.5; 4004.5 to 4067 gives 0.94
